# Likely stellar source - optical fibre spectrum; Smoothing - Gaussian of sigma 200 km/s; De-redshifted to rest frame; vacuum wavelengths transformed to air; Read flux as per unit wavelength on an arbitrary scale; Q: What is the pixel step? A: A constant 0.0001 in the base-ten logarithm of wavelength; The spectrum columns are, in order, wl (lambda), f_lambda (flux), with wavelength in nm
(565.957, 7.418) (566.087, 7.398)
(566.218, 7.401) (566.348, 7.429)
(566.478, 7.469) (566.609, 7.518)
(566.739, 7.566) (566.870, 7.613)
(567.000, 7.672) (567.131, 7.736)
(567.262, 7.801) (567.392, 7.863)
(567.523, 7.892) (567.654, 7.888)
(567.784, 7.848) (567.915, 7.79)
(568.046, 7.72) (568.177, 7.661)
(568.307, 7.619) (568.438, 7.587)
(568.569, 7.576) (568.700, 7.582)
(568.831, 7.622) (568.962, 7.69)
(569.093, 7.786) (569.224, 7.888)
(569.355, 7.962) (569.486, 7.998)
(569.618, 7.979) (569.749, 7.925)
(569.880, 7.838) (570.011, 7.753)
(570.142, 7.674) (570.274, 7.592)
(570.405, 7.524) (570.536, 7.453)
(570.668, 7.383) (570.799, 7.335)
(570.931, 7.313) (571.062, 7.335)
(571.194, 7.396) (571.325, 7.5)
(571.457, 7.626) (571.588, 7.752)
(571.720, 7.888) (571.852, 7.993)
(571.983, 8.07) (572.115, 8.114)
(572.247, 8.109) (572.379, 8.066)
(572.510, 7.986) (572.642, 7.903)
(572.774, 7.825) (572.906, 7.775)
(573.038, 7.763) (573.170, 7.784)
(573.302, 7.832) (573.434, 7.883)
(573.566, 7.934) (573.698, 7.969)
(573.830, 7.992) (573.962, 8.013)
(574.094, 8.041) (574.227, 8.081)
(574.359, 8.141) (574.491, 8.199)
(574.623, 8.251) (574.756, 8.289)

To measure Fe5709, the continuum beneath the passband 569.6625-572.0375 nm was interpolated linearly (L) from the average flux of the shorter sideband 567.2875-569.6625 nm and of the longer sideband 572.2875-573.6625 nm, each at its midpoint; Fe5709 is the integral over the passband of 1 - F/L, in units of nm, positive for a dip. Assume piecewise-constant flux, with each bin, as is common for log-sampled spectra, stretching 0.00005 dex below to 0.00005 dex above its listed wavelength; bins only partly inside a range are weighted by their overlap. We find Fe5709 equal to 0.06 nm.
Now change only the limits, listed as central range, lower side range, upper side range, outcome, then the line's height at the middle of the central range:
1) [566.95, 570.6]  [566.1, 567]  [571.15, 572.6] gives -0.042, 7.66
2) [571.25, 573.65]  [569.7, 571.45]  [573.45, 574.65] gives -0.018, 7.82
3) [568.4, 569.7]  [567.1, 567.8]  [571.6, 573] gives 0.018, 7.88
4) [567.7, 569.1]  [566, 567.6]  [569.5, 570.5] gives 0.001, 7.68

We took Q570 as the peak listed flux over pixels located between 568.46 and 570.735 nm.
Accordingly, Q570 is 7.998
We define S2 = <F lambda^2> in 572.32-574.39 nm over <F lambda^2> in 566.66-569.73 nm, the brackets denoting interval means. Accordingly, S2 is 1.04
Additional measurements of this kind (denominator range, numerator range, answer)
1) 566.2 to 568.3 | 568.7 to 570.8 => 1.01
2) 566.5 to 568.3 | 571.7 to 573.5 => 1.05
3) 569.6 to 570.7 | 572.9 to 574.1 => 1.04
